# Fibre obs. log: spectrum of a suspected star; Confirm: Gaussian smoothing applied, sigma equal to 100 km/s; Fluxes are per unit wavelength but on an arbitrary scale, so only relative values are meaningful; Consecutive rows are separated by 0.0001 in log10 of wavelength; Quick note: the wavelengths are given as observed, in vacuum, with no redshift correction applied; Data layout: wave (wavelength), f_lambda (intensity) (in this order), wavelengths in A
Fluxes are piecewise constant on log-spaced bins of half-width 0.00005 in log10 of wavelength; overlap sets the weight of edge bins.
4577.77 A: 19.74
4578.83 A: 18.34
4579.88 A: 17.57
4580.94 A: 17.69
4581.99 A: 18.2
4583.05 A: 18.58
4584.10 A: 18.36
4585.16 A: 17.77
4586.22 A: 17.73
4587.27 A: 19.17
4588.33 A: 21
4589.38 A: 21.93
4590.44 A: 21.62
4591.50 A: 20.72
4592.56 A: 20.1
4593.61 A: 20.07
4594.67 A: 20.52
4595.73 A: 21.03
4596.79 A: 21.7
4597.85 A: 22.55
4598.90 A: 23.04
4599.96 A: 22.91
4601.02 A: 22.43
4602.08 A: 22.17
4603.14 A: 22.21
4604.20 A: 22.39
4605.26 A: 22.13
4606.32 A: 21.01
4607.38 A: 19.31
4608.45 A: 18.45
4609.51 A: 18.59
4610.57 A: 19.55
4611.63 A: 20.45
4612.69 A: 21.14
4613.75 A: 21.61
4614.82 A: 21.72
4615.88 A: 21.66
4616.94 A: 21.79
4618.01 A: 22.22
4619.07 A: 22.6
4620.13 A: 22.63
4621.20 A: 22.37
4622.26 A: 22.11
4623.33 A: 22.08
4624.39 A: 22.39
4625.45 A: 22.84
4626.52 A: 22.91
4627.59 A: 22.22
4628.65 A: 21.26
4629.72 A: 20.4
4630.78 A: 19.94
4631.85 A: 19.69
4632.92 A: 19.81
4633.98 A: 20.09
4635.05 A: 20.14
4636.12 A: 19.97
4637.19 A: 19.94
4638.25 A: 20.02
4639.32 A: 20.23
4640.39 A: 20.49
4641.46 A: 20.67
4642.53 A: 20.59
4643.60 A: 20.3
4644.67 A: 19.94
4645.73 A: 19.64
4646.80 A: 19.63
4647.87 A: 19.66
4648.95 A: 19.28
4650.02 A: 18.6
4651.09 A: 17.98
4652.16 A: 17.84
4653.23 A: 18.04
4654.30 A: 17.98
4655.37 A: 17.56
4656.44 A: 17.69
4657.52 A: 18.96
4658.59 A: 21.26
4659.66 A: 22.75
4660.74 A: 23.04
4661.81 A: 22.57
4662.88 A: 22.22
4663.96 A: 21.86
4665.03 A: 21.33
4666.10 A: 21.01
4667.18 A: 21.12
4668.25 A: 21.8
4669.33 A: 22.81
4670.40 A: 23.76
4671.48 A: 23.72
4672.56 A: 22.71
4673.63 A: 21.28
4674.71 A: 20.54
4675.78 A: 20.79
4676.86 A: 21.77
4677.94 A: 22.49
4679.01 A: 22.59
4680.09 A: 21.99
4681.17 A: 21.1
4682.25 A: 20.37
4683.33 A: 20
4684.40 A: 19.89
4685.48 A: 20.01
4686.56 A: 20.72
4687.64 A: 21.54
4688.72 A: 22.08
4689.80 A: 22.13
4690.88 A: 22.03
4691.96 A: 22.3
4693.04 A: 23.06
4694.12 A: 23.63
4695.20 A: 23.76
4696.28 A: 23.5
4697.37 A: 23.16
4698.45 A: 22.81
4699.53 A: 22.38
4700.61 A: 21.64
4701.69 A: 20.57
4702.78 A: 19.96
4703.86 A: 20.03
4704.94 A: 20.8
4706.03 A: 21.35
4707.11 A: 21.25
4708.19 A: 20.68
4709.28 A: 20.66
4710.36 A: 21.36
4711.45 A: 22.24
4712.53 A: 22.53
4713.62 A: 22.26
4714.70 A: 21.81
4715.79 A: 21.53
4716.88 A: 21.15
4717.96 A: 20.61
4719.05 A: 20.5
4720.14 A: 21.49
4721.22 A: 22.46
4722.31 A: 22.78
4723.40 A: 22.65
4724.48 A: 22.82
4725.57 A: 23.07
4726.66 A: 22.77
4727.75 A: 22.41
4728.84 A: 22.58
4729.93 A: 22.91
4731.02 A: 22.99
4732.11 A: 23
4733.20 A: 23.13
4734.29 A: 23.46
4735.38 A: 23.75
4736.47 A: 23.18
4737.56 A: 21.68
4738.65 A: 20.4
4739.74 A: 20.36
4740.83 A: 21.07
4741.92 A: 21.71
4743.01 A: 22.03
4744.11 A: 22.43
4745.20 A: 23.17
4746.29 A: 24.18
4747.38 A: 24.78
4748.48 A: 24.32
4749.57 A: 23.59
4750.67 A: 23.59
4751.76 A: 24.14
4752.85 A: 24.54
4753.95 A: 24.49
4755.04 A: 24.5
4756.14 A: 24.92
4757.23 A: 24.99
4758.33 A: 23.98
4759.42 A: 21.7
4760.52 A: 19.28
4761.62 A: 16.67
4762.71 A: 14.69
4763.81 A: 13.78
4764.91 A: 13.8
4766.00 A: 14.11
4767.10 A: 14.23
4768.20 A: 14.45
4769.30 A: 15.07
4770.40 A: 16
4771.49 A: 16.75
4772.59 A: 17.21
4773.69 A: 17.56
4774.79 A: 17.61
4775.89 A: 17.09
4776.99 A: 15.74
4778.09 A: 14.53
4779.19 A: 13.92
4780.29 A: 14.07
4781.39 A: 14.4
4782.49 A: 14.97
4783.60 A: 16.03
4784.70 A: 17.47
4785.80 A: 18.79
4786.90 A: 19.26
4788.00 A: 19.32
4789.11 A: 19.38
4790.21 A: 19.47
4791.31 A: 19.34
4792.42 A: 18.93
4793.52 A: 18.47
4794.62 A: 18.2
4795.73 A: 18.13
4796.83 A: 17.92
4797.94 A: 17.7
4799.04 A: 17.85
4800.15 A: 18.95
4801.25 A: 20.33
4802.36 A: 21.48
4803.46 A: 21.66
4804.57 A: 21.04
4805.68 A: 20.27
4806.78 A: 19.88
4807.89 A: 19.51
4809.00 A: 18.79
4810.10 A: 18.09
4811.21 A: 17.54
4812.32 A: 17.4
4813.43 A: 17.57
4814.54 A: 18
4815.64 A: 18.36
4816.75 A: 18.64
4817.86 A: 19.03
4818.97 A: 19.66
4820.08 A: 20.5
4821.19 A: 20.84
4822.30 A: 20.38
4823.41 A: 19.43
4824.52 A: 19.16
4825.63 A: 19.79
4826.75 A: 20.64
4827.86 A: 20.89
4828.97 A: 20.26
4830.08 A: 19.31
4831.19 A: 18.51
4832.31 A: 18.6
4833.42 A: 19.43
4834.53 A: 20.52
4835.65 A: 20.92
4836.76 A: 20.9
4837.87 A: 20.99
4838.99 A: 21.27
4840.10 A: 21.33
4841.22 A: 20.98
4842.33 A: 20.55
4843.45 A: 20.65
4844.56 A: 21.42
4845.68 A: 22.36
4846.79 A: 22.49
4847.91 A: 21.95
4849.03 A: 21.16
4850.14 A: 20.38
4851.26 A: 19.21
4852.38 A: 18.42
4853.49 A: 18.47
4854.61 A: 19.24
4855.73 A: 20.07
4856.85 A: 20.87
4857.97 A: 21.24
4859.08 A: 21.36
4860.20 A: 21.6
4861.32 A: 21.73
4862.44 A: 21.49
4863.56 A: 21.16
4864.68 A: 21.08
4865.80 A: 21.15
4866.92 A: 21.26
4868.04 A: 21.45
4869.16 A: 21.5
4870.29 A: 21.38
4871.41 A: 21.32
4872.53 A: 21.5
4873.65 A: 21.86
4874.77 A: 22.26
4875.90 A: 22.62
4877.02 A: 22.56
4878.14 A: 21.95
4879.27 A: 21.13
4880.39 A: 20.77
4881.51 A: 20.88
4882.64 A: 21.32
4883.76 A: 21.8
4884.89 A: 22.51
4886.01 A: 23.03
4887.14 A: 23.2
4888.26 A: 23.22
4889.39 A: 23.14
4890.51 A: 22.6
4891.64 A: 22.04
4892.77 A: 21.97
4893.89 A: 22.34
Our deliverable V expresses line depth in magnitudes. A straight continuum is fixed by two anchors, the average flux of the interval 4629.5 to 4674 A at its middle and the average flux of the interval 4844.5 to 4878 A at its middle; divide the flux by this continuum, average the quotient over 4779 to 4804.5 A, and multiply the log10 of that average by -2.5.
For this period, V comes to 0.15 mag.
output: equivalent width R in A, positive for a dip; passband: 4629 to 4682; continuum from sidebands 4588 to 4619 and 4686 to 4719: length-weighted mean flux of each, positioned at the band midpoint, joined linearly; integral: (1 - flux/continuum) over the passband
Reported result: 2.3 A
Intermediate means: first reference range 21.3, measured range 20.6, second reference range 21.8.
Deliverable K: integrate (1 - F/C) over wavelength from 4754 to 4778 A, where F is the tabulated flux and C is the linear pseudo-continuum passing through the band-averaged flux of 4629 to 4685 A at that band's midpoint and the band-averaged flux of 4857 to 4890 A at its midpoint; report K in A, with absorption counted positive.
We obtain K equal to 3.7 A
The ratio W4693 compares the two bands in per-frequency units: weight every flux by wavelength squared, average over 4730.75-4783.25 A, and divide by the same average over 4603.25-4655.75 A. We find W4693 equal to 1.02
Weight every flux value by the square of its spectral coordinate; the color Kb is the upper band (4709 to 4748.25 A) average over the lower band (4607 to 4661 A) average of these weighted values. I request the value 1.14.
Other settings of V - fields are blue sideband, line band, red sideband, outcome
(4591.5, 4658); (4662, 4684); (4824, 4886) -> -0.06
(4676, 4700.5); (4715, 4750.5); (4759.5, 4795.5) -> -0.17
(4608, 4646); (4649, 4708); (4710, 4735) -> 0.02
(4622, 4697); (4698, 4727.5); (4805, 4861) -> -0.05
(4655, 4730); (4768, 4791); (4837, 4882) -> 0.27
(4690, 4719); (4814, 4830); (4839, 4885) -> 0.09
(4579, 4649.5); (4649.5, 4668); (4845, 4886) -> 0.03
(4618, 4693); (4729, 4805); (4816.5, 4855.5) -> 0.05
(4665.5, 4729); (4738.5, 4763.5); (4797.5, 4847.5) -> -0.07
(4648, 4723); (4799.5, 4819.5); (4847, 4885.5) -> 0.11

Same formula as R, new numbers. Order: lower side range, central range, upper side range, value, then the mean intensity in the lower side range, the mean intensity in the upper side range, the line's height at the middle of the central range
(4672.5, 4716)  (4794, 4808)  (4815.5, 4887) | 1.07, 21.6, 20.8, 21.1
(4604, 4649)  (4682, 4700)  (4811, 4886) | -1.06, 20.8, 20.6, 20.8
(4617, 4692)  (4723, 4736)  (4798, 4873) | -1.47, 20.9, 20.2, 20.6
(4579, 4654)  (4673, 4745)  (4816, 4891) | -4.09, 20.5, 20.9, 20.7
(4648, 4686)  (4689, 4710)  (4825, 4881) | -1.06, 20.8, 20.9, 20.8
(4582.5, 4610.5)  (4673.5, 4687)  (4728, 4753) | 0.56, 20.6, 22.9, 22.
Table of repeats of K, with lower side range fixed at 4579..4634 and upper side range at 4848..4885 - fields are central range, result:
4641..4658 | 1.5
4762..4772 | 3.0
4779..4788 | 2.0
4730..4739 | -0.8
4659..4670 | -0.6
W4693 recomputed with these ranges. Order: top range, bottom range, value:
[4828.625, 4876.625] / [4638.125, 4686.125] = 1.09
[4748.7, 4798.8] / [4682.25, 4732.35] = 0.86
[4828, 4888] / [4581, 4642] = 1.12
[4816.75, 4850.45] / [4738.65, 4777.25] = 1.06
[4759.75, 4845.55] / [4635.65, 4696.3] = 0.93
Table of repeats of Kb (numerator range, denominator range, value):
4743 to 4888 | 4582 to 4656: 1.05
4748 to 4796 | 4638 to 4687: 0.94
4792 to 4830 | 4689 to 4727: 0.92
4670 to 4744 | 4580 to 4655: 1.11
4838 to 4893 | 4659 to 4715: 1.06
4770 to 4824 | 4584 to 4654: 0.95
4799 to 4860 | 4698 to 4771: 0.98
